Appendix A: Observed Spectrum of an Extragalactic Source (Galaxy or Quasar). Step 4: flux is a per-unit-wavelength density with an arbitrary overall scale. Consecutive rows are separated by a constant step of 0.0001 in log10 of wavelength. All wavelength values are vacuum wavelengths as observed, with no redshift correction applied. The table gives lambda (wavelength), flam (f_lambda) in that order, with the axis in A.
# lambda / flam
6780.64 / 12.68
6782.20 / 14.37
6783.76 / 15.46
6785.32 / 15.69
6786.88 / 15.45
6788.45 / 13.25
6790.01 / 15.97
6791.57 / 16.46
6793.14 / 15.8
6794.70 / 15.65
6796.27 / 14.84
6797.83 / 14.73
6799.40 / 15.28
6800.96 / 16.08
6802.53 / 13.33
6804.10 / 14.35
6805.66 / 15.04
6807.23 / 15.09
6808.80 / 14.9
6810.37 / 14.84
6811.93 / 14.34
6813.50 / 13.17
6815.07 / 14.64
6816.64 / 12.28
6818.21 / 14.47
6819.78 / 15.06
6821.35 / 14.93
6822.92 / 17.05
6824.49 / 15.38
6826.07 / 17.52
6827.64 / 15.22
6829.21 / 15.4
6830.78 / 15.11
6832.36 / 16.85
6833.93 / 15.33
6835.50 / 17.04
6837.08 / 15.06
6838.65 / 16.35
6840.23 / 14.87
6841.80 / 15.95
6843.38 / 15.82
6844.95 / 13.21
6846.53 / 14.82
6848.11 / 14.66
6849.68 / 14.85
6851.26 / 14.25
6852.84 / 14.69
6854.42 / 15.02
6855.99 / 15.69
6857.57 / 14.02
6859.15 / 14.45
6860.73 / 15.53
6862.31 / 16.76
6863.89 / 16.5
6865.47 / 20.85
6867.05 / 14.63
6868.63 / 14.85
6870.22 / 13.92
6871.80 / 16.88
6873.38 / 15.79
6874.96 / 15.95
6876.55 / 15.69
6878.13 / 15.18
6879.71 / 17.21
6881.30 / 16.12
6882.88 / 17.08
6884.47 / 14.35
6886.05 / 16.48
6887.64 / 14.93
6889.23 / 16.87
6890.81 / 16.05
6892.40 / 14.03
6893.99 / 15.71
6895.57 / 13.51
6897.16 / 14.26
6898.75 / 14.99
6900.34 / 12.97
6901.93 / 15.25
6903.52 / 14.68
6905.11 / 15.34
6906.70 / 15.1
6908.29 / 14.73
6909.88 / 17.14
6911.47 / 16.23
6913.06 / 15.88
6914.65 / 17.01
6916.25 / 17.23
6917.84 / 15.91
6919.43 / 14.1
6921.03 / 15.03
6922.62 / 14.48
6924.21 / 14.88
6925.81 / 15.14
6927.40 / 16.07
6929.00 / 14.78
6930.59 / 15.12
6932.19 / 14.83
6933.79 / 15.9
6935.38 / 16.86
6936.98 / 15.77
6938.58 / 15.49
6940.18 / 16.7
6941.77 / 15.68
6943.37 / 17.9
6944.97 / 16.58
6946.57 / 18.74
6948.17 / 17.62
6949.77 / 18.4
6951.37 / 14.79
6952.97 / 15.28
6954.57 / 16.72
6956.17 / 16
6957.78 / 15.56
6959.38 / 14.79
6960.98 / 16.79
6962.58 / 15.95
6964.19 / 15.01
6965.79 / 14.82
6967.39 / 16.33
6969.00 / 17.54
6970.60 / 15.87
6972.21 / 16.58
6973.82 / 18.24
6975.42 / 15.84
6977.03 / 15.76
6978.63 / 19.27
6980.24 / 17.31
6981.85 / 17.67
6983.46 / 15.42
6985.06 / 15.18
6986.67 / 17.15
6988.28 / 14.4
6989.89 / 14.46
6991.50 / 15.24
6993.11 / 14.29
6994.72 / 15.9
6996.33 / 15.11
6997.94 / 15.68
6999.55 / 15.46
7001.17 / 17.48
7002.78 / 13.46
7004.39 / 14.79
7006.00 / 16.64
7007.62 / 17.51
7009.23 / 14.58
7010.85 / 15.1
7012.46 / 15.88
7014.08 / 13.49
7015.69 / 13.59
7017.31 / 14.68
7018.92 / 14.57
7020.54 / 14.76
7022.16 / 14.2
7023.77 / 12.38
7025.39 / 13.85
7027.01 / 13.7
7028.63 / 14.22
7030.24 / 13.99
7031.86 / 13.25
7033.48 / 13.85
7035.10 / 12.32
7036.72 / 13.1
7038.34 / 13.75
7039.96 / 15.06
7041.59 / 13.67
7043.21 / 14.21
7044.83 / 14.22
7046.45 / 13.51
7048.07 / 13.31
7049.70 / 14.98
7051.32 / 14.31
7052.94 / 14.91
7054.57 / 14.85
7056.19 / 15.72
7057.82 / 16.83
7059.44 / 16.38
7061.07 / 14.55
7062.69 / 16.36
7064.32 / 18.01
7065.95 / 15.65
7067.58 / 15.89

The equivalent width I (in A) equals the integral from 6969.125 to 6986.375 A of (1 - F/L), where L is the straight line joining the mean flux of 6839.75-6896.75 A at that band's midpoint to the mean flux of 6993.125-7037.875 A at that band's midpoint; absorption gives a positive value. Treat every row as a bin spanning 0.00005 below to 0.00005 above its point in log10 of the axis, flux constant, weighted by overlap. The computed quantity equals -2.3 A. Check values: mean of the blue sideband 15.5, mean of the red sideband 14.6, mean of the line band 16.8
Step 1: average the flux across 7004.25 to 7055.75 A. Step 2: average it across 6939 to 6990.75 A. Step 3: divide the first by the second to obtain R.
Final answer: 0.9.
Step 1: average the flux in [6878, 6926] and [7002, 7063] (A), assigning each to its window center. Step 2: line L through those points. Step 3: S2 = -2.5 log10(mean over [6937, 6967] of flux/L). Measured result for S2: -0.08 mag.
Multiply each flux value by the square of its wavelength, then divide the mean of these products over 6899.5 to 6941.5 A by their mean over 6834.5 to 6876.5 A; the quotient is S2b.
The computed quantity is 1.0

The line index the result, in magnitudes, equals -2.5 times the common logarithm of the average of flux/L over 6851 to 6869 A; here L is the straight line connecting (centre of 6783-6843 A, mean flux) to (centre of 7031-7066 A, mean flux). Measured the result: -0.04 mag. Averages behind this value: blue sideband 15.2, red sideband 14.6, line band 15.7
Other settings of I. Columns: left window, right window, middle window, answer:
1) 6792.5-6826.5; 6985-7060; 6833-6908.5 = -2.78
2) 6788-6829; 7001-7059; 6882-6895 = -0.75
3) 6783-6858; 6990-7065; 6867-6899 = -1.03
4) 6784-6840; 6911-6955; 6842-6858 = 0.72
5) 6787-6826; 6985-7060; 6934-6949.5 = -2.17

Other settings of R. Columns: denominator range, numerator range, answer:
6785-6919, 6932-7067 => 1.00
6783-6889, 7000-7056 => 0.94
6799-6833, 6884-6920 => 1.02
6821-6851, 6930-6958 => 1.05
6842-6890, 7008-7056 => 0.91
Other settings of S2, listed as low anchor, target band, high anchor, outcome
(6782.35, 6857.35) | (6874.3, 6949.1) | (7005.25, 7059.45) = -0.063 mag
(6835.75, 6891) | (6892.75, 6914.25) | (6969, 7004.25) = 0.046 mag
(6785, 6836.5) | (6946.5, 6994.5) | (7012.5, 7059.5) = -0.122 mag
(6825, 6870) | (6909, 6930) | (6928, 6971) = 0.019 mag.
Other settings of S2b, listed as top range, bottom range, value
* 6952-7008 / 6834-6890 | 1.06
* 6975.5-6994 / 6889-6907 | 1.11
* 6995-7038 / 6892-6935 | 0.98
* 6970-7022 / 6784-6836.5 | 1.09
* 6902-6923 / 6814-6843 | 1.04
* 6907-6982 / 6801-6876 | 1.09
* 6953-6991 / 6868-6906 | 1.08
